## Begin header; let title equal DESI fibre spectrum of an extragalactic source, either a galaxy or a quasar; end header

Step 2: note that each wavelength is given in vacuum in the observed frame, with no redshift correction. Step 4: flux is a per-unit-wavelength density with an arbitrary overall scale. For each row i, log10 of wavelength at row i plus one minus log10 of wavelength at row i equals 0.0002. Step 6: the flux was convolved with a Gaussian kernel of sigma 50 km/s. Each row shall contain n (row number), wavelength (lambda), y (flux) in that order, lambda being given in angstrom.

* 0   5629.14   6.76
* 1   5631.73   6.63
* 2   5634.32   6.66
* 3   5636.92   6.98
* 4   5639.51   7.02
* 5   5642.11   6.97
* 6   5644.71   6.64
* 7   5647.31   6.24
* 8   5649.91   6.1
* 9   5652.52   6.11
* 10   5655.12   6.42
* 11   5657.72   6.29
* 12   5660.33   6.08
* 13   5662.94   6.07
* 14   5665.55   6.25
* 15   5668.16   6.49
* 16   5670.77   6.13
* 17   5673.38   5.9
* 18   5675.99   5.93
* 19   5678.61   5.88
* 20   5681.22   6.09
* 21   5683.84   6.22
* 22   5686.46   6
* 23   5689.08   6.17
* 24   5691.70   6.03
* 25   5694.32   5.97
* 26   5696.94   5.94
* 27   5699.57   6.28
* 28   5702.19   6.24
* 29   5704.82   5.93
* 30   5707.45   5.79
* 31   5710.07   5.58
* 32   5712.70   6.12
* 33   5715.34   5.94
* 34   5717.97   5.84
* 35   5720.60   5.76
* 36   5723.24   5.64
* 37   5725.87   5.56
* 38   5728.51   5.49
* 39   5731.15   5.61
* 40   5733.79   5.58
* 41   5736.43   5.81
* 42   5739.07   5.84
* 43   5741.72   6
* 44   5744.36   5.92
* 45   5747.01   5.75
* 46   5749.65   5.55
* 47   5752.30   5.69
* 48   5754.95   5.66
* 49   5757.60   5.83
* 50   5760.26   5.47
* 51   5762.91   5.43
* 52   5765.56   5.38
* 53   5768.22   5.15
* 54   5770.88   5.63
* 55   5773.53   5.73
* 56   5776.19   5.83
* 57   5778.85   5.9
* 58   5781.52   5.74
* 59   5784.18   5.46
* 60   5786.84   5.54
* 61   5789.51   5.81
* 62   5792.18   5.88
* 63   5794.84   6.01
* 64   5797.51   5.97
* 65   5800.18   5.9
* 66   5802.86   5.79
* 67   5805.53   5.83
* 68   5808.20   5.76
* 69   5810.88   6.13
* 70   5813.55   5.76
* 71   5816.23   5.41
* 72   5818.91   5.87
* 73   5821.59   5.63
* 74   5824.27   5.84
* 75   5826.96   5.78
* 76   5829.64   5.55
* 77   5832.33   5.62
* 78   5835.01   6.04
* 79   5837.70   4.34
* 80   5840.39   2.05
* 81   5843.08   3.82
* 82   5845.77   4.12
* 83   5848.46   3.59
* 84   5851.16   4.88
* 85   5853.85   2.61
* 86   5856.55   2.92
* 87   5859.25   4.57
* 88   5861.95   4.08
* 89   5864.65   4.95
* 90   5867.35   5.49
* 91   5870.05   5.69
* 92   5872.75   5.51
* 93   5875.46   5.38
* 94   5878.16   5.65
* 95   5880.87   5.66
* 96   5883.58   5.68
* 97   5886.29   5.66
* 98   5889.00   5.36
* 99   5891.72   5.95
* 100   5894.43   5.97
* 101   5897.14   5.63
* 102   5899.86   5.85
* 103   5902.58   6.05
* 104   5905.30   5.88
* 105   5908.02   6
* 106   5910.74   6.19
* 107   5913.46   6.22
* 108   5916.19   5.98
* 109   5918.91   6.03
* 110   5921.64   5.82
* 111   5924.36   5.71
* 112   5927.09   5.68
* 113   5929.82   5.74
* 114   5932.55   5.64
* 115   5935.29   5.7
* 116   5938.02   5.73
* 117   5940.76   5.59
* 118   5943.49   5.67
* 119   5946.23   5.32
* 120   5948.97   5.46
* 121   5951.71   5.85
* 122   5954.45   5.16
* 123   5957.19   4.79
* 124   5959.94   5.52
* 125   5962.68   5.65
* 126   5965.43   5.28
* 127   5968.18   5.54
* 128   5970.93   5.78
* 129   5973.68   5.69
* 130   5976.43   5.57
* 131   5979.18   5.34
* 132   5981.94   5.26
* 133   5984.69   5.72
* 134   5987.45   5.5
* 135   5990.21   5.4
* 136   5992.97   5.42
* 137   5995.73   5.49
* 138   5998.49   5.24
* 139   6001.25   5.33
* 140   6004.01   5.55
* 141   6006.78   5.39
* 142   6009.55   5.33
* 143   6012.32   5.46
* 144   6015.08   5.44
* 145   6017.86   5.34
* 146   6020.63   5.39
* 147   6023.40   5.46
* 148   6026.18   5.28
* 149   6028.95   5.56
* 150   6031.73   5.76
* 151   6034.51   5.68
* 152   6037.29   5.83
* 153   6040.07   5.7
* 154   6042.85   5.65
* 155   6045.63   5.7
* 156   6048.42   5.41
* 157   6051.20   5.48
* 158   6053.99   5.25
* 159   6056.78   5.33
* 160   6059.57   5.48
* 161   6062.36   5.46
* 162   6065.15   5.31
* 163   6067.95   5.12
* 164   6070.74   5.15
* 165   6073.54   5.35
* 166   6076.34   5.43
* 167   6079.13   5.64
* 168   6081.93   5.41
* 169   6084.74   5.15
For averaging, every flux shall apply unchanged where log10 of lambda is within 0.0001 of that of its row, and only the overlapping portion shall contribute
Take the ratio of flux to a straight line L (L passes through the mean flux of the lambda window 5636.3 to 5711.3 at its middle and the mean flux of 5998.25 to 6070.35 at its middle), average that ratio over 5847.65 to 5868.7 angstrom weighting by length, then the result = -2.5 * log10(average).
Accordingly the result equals 0.37 mag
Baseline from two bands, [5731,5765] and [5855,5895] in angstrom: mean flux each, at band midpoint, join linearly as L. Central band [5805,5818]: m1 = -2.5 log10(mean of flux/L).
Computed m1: -0.06 mag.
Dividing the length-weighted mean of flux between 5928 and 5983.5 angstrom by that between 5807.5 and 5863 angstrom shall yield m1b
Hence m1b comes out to 1.16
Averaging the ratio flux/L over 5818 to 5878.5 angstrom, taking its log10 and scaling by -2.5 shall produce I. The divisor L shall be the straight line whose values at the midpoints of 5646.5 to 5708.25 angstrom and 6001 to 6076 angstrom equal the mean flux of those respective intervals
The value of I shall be 0.21 mag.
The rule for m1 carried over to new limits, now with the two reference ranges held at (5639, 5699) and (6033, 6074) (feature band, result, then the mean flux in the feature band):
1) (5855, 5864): 0.43 mag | 3.91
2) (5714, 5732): 0.08 mag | 5.69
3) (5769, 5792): 0.05 mag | 5.7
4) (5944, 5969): 0.05 mag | 5.4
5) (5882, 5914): -0.02 mag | 5.86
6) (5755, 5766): 0.09 mag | 5.56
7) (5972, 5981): 0.02 mag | 5.53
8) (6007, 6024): 0.03 mag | 5.4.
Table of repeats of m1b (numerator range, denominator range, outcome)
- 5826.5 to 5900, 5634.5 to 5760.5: 0.82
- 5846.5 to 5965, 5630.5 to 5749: 0.89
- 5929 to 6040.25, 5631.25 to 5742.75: 0.90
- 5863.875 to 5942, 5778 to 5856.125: 1.10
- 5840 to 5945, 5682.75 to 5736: 0.90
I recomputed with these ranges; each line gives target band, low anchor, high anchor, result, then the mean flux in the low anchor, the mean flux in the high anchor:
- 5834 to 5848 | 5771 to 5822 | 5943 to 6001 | 0.386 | 5.79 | 5.45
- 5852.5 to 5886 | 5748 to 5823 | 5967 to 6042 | 0.155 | 5.71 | 5.5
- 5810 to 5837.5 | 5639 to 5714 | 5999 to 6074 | 0.032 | 6.16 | 5.45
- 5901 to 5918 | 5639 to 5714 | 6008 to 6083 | -0.061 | 6.16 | 5.46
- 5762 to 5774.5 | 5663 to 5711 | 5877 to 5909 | 0.092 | 6.05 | 5.78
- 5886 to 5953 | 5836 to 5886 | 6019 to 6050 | -0.184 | 4.54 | 5.58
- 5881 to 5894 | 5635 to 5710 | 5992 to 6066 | 0.016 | 6.21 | 5.47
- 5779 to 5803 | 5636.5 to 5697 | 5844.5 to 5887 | -0.092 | 6.24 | 4.77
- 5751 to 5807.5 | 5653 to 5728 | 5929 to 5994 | 0.028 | 6.01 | 5.51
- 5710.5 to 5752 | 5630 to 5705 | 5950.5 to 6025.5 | 0.064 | 6.27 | 5.44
